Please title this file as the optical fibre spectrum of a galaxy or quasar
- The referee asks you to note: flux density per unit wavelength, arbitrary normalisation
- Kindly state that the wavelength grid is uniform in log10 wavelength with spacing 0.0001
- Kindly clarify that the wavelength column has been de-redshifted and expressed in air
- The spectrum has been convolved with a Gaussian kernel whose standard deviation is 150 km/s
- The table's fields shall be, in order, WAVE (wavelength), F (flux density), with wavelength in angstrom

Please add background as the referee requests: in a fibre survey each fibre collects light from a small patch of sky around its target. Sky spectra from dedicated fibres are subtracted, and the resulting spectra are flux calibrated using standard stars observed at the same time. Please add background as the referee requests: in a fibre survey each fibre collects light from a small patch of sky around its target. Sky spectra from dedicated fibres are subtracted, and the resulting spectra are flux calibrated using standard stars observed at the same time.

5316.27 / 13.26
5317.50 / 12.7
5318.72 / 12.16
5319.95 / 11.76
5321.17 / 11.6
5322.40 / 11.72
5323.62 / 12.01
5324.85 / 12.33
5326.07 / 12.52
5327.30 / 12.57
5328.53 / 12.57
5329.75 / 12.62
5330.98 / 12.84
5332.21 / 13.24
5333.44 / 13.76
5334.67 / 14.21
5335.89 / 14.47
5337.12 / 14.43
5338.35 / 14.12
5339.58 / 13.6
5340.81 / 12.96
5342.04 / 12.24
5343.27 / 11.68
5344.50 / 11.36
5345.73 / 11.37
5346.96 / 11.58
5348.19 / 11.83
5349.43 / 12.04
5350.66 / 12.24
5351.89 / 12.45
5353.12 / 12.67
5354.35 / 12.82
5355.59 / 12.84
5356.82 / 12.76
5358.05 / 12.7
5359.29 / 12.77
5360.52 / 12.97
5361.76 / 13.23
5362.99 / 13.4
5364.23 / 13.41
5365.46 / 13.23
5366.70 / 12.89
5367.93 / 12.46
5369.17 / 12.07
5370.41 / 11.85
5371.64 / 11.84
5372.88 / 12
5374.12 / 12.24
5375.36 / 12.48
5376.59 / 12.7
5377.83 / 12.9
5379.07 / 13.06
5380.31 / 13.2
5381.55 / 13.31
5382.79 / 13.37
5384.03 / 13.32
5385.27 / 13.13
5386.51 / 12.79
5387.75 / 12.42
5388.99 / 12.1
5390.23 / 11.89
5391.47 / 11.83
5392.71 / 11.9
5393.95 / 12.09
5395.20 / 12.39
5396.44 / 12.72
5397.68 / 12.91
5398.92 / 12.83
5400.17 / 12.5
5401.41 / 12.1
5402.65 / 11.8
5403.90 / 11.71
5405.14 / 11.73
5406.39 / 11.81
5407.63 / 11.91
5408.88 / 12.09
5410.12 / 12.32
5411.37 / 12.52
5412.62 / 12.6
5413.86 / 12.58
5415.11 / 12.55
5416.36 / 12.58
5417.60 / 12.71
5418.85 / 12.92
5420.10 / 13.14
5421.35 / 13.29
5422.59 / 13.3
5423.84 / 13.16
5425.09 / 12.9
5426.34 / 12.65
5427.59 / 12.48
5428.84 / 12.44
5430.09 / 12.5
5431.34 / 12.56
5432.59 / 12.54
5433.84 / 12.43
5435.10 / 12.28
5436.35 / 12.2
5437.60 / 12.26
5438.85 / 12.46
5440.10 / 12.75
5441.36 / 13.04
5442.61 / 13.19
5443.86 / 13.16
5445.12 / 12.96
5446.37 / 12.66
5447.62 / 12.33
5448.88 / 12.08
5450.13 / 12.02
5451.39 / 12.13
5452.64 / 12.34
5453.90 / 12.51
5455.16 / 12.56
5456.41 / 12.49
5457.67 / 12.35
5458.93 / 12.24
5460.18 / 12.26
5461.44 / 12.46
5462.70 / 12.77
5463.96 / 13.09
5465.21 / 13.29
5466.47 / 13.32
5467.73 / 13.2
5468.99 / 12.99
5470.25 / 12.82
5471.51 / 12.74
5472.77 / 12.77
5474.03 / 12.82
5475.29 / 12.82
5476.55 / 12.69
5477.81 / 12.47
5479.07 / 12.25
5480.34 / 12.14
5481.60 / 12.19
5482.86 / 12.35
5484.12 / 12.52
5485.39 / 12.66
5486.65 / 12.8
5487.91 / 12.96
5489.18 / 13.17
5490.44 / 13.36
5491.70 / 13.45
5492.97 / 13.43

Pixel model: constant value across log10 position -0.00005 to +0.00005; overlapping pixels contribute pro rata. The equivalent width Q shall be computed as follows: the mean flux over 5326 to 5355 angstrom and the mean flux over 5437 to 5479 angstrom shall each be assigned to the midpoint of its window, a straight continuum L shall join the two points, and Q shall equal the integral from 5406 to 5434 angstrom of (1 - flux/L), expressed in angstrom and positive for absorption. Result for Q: 0.2 angstrom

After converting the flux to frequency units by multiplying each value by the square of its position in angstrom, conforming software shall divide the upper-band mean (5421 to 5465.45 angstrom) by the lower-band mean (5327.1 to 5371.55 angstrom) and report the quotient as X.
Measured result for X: 1.02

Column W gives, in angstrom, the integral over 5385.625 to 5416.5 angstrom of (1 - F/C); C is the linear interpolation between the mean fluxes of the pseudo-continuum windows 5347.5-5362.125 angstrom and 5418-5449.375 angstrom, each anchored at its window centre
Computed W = 1.0 angstrom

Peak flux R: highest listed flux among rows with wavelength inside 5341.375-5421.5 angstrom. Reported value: 13.41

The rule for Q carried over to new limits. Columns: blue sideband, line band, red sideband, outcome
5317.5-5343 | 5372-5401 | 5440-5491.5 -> 0.43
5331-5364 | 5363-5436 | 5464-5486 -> 1.39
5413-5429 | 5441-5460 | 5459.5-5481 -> 0.39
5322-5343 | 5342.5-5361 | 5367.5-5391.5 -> 0.85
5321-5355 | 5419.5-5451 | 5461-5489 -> 0.12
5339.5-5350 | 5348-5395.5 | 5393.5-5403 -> -1.54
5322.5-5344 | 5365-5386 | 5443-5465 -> 0.24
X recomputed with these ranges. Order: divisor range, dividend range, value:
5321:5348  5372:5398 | 1.01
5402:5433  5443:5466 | 1.02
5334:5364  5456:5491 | 1.04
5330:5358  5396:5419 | 0.99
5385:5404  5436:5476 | 1.05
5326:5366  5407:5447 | 1.02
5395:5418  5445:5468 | 1.04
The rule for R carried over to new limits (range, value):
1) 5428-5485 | 13.32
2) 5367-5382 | 13.31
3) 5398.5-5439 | 13.3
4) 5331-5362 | 14.47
